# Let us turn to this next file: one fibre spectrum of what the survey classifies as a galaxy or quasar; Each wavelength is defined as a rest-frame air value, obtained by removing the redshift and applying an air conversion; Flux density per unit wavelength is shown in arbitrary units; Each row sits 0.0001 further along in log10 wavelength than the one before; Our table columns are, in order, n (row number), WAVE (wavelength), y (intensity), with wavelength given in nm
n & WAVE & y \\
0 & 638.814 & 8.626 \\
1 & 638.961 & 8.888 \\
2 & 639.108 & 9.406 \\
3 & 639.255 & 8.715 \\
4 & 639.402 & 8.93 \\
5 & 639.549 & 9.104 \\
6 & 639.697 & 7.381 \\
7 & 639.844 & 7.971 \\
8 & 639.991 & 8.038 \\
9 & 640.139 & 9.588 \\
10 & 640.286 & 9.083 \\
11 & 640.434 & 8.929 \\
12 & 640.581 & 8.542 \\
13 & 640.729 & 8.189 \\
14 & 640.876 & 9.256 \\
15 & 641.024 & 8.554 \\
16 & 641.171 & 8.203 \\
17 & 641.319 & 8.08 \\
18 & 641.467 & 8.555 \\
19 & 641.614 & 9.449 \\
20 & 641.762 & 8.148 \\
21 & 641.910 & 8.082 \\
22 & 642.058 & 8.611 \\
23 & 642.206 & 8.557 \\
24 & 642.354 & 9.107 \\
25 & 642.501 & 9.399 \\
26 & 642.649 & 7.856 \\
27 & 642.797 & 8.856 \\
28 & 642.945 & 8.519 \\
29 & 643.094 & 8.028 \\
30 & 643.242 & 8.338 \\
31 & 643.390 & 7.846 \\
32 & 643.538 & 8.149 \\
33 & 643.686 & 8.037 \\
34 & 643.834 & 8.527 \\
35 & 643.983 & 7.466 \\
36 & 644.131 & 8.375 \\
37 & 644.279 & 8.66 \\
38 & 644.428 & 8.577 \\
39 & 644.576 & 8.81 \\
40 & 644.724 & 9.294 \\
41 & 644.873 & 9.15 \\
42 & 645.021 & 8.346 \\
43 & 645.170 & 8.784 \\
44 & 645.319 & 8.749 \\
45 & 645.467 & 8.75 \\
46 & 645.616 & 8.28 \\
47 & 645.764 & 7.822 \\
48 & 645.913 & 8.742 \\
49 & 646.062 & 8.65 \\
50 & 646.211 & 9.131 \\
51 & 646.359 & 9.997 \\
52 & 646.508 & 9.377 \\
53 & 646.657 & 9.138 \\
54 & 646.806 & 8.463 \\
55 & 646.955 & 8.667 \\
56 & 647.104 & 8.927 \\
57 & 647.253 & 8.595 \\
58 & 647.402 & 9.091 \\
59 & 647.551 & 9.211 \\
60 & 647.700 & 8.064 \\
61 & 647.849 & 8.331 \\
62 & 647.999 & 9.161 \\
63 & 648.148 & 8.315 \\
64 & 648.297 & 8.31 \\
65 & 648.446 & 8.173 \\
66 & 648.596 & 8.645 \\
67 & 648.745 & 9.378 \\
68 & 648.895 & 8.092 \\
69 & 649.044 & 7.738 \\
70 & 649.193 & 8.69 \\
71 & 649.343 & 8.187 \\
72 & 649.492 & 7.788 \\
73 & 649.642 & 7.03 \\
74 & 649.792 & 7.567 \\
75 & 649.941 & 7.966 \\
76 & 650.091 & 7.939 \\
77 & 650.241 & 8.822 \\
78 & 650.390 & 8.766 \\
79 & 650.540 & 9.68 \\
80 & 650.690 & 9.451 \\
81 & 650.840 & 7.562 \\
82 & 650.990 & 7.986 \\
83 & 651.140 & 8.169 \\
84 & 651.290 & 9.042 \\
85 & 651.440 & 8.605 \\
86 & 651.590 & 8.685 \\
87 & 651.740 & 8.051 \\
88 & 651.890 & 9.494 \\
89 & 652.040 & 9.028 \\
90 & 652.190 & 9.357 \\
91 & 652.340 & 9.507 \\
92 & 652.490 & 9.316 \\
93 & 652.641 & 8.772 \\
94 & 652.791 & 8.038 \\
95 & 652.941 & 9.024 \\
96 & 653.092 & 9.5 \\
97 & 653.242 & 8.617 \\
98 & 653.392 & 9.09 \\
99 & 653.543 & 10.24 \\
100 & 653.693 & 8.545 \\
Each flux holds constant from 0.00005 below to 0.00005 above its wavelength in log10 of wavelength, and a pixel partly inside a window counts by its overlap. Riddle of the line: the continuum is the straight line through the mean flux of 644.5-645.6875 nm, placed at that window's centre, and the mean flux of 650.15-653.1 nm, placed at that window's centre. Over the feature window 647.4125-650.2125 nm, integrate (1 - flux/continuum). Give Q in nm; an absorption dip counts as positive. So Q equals 0.16 nm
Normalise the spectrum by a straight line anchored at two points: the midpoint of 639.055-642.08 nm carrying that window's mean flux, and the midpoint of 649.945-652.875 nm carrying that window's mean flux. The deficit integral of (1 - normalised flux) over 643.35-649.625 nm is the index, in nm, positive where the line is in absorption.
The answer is 0.074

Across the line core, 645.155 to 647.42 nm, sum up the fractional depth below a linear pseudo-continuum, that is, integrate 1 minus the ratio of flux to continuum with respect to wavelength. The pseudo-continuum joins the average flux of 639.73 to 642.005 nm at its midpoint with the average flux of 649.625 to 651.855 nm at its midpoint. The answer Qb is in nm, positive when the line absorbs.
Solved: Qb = -0.09 nm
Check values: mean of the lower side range 8.56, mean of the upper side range 8.41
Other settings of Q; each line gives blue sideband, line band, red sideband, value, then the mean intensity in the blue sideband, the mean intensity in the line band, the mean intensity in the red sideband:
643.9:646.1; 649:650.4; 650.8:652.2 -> 0.091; 8.56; 8.03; 8.59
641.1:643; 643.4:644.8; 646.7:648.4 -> 0.032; 8.57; 8.41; 8.65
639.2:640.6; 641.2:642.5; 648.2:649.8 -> -0.011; 8.63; 8.61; 8.17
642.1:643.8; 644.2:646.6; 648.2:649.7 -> -0.137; 8.43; 8.82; 8.22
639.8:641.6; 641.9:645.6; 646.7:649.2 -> 0.038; 8.62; 8.52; 8.58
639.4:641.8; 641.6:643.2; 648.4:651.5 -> -0.005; 8.58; 8.56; 8.34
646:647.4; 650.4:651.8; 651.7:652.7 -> 0.077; 9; 8.59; 9.12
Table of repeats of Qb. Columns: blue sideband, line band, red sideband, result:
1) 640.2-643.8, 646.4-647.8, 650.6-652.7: -0.03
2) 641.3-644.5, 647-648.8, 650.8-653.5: -0.01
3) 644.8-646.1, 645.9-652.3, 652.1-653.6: 0.17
